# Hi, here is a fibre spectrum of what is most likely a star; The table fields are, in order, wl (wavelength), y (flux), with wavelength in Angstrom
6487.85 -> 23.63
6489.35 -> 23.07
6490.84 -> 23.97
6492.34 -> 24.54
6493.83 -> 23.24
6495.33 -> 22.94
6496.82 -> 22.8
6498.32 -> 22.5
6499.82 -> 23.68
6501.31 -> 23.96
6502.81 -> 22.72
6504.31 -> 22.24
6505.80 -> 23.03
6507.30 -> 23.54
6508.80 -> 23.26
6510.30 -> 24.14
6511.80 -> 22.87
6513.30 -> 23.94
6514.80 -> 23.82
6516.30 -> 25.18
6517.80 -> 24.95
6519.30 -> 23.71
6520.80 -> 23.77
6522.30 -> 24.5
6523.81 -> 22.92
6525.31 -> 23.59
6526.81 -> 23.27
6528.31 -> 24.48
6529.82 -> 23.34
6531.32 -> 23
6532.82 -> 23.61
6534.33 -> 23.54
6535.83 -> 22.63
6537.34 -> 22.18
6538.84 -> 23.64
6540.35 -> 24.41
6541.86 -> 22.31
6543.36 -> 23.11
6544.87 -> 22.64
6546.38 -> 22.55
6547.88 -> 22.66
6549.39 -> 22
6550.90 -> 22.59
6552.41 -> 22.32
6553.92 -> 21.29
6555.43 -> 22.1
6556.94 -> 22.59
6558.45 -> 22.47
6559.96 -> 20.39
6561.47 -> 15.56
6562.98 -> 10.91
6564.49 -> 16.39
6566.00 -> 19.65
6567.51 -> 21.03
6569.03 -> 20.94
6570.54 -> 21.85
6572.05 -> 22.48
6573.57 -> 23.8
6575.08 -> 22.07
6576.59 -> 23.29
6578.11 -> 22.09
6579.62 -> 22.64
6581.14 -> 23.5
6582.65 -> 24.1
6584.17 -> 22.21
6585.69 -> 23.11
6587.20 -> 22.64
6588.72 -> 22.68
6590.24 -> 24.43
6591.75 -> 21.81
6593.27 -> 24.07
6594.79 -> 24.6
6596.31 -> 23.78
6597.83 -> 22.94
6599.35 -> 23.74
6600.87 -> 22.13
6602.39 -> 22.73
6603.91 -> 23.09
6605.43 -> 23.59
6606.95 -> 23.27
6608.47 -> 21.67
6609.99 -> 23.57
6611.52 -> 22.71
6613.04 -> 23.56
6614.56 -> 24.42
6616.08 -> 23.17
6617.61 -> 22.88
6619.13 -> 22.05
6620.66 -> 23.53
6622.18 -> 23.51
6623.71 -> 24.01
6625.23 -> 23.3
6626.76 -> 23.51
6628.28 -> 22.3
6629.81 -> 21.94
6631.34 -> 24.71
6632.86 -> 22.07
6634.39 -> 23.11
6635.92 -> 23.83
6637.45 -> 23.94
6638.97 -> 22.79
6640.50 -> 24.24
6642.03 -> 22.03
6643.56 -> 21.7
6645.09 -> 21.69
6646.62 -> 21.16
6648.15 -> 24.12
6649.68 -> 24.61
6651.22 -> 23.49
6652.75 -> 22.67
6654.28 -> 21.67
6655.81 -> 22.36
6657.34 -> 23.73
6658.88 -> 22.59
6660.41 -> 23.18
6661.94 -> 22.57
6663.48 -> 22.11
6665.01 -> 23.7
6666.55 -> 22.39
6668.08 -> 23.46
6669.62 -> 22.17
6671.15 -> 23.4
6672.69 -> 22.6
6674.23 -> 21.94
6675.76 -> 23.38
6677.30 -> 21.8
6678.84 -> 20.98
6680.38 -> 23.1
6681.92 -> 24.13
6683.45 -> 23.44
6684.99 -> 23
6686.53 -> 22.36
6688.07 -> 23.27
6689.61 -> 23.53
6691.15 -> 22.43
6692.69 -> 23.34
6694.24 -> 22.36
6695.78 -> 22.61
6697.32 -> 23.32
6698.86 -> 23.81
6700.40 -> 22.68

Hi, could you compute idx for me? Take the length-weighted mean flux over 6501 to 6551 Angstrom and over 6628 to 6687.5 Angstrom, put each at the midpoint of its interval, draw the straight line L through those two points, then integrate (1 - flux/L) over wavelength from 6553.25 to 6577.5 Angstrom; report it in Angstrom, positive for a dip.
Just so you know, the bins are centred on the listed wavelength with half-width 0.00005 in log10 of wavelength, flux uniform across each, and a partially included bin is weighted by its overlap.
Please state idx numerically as 2.89 Angstrom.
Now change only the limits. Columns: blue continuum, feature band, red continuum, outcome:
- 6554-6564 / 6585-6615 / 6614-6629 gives -1.93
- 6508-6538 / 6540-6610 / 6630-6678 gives 3.69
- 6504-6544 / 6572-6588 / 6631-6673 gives 0.24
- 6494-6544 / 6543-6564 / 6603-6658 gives 2.24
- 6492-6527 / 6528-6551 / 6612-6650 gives 0.40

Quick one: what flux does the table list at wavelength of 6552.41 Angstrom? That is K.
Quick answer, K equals 22.32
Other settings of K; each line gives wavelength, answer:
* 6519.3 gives 23.71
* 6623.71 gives 24.01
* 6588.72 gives 22.68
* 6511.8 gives 22.87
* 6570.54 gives 21.85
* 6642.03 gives 22.03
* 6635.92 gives 23.83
